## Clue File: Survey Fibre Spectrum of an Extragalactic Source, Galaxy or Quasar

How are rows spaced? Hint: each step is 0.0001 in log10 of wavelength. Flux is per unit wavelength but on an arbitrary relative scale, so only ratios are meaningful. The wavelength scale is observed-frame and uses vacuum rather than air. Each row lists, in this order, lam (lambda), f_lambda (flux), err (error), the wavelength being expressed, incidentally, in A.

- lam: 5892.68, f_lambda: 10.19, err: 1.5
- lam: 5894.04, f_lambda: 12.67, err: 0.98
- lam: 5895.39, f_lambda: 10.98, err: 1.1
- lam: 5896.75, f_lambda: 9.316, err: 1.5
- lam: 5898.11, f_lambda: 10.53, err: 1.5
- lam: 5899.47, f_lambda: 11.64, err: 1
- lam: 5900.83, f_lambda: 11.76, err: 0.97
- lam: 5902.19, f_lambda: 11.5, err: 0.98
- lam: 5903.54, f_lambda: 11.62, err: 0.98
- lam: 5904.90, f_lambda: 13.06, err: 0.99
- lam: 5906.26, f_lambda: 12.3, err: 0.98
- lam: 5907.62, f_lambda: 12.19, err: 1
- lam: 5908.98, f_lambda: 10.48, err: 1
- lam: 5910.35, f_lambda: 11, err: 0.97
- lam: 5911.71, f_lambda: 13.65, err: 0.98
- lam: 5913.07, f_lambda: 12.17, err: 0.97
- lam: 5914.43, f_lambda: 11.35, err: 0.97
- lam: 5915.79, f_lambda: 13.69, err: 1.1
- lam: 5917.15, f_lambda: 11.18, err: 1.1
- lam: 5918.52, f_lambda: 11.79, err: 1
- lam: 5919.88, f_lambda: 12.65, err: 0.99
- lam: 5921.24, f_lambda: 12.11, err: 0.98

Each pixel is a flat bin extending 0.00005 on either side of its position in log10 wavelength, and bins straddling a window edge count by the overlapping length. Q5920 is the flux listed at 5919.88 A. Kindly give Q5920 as 12.65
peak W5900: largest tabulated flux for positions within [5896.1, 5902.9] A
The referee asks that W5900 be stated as 11.76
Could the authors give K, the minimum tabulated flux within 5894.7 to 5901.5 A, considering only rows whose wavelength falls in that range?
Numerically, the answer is 9.316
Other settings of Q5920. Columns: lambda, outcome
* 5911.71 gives 13.65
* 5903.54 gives 11.62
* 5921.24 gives 12.11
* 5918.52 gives 11.79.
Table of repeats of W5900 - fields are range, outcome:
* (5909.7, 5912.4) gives 13.65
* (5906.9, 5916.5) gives 13.69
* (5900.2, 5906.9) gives 13.06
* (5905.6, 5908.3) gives 12.3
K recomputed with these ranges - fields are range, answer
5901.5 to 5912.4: 10.48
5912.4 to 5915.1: 11.35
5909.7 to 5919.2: 11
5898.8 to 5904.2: 11.5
